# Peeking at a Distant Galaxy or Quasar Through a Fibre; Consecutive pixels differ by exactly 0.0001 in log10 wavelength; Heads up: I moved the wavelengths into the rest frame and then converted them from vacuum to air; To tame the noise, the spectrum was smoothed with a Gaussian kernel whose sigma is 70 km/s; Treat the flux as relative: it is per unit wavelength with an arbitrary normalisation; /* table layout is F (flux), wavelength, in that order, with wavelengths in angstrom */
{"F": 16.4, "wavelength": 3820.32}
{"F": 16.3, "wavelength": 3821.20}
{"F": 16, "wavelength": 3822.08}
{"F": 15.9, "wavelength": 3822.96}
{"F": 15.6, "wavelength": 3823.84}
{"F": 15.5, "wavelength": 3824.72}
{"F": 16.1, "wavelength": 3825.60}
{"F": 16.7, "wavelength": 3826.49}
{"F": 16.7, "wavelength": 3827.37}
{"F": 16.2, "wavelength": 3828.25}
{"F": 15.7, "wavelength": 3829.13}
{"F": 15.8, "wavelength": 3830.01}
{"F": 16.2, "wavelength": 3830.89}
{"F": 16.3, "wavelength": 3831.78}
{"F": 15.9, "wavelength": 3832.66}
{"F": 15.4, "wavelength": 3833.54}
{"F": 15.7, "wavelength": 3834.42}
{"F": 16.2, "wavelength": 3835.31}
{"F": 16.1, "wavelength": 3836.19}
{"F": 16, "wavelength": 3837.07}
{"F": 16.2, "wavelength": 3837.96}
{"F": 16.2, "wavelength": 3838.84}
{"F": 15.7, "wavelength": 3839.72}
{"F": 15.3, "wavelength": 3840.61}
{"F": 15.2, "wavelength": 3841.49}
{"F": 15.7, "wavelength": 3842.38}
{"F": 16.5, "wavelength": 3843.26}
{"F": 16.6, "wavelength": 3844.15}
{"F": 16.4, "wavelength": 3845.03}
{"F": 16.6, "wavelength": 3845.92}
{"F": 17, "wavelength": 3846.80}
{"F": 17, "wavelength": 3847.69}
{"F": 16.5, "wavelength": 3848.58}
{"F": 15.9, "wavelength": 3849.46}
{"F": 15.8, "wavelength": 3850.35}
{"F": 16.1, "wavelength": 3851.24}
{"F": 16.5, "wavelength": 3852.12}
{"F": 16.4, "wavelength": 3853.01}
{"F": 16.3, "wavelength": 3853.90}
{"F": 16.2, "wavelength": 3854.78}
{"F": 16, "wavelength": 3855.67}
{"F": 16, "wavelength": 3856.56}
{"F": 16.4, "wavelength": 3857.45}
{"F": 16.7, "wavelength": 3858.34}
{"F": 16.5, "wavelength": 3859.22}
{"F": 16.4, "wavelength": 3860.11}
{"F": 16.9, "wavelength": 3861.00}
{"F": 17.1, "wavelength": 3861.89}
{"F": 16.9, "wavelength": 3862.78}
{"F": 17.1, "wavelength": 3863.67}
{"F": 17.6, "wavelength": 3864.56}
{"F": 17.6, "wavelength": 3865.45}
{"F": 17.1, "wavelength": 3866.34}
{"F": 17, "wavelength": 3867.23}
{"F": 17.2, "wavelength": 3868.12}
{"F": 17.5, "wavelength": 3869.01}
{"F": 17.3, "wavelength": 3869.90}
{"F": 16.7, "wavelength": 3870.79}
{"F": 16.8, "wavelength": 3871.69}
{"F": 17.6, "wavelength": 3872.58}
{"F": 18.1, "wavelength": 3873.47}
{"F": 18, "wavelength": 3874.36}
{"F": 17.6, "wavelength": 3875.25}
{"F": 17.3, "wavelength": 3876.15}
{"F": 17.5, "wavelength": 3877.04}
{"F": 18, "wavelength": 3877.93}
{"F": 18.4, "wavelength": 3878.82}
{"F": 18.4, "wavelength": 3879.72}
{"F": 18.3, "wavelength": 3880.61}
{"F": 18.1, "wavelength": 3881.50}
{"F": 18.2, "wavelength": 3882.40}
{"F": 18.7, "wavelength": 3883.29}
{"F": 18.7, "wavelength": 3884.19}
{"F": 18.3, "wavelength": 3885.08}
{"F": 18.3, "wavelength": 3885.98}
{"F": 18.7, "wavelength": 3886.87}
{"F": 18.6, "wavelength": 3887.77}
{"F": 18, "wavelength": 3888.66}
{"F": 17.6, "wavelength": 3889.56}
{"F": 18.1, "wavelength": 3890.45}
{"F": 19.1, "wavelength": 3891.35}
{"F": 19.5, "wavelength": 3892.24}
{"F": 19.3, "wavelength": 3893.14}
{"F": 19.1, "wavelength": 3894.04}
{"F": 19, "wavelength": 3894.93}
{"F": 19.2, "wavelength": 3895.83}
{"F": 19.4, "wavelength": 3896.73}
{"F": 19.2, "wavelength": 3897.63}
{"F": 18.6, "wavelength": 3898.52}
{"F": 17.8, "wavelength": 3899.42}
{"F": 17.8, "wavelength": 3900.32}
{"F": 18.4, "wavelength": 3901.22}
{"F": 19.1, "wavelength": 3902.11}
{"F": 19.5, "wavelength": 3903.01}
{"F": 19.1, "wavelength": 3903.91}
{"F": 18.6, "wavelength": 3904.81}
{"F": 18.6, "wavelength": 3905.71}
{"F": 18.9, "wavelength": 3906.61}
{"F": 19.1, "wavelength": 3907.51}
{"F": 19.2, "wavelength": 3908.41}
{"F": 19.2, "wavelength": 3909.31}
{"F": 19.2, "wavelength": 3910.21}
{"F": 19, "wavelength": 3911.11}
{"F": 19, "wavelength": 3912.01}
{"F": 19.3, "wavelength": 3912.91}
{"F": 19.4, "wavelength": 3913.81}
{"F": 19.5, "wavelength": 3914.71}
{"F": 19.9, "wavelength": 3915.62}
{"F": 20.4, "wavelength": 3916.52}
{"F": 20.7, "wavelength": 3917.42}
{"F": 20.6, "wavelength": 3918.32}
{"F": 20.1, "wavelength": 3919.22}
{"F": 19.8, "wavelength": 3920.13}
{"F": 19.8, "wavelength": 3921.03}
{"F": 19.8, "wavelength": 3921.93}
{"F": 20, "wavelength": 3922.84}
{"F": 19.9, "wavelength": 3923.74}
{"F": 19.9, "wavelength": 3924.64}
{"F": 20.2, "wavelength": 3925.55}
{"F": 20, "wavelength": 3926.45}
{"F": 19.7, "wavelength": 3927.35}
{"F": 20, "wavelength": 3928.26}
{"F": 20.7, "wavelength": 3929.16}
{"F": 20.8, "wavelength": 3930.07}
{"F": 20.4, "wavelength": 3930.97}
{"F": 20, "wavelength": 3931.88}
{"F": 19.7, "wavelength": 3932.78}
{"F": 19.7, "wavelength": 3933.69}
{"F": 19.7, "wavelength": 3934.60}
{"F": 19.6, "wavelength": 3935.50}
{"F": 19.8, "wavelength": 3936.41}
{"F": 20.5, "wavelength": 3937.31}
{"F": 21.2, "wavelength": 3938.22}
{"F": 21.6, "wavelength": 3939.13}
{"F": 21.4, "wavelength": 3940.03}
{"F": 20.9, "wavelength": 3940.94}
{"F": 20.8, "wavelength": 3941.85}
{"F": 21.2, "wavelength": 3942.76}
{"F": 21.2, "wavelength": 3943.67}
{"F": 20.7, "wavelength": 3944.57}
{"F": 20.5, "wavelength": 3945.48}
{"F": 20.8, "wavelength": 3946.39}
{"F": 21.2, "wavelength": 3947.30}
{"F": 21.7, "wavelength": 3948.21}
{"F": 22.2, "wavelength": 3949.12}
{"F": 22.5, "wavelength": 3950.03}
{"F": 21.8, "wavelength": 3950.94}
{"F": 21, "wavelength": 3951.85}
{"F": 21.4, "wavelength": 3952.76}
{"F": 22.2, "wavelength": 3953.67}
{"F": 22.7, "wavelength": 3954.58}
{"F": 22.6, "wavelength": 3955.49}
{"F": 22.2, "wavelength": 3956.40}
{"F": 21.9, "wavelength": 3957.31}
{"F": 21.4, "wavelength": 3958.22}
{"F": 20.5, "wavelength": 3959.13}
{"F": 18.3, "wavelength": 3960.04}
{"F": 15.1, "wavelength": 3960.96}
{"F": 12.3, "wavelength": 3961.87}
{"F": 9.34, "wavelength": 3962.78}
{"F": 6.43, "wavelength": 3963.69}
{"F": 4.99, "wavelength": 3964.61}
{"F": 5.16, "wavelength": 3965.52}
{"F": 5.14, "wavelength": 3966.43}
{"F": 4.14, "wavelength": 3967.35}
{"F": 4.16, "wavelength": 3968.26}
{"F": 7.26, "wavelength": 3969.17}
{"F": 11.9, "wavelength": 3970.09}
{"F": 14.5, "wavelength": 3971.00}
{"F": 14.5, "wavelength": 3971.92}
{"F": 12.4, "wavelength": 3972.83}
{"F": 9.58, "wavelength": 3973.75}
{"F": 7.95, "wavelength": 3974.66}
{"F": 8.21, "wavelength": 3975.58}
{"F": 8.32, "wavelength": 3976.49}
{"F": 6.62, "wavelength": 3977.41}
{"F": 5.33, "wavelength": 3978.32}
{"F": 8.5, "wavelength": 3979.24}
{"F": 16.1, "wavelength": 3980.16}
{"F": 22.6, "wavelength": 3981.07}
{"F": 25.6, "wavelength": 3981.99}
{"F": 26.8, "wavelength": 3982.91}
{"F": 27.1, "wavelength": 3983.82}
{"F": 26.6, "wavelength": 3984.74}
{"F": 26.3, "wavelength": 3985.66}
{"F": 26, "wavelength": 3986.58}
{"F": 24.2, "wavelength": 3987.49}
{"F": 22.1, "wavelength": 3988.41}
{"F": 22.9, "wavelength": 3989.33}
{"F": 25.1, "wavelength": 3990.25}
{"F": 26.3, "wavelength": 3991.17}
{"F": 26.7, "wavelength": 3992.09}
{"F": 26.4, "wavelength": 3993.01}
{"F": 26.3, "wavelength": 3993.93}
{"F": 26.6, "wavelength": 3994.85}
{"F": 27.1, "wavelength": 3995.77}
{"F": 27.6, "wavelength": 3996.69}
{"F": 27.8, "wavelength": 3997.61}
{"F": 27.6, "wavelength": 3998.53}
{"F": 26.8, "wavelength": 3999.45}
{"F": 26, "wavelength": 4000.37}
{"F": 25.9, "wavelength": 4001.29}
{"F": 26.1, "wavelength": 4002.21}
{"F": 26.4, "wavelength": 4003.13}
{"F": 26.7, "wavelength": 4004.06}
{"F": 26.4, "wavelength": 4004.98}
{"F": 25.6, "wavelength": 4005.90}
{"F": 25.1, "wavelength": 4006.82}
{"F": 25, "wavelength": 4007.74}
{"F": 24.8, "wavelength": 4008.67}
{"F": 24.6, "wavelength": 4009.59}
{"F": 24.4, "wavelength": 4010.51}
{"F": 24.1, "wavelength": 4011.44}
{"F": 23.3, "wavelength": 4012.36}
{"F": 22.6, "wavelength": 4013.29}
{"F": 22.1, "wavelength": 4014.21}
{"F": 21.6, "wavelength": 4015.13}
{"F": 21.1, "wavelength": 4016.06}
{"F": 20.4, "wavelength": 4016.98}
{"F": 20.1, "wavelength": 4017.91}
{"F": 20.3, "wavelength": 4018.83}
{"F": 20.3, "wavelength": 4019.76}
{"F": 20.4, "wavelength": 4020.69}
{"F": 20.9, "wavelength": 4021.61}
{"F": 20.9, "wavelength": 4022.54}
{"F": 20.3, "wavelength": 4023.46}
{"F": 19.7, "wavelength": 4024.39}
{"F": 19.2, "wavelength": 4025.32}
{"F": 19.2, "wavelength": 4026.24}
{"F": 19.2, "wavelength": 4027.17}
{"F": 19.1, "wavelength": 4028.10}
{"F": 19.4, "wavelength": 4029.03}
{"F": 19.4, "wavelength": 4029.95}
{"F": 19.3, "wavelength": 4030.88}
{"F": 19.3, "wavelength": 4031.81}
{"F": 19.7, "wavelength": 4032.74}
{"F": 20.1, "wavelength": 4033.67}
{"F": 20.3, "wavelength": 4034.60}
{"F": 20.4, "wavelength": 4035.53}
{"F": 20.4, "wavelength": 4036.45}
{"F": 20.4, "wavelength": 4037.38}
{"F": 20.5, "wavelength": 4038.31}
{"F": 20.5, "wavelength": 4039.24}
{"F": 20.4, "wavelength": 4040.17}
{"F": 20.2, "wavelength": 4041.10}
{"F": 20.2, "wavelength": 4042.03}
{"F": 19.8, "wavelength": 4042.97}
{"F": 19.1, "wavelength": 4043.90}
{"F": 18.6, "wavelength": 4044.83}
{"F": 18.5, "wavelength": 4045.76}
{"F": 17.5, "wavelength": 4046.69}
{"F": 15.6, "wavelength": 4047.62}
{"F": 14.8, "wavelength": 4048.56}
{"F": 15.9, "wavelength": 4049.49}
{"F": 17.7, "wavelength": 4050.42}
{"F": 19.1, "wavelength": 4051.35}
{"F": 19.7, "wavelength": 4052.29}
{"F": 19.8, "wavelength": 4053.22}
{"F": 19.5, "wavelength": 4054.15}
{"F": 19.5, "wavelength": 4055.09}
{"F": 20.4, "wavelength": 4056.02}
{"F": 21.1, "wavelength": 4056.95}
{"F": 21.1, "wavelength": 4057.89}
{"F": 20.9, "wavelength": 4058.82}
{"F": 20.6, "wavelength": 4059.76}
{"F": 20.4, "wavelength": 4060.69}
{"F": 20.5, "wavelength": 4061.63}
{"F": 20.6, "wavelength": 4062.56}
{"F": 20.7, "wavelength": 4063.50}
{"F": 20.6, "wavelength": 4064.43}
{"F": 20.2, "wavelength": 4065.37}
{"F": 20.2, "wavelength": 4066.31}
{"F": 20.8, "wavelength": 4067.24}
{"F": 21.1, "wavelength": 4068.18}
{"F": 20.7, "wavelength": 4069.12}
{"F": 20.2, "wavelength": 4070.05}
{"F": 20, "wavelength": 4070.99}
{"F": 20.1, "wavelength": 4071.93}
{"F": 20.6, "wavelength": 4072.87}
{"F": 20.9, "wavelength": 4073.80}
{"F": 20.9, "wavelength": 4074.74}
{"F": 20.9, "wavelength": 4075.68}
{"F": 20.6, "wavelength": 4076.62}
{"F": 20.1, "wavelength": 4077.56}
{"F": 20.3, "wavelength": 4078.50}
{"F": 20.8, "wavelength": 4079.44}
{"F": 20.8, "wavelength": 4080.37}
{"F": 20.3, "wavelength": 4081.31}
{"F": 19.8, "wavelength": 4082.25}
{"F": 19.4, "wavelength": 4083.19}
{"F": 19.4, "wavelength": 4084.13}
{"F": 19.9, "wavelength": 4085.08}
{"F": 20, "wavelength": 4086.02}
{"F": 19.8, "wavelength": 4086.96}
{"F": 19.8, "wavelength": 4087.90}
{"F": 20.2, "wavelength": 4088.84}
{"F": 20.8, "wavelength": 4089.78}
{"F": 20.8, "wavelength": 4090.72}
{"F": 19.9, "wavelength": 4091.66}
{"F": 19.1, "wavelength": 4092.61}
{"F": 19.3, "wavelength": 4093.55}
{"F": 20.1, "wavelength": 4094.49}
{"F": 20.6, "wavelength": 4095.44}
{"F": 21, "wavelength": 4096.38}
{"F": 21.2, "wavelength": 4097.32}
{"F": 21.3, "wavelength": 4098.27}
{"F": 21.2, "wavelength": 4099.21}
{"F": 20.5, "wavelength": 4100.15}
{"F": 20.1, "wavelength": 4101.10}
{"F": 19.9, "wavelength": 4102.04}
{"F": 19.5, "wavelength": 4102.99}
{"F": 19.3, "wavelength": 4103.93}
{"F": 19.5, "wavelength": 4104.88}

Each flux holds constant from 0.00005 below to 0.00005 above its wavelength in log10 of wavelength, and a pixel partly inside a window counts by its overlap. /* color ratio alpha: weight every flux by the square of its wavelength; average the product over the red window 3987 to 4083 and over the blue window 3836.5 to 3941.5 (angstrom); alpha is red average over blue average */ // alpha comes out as 1.3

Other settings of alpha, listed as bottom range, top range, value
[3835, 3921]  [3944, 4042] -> 1.19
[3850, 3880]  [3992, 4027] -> 1.50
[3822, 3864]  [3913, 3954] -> 1.33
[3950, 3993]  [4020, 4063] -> 1.21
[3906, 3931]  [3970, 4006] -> 1.12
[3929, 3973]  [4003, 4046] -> 1.25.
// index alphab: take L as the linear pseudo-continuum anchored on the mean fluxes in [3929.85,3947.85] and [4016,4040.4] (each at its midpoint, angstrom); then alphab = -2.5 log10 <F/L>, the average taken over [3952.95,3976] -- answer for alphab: 0.48 mag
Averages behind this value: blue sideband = 20.6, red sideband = 20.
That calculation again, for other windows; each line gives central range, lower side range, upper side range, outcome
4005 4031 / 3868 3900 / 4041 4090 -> -0.12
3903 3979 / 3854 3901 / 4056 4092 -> 0.06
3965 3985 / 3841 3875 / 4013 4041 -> 0.47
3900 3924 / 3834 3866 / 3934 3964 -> -0.04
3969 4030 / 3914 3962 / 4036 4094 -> -0.06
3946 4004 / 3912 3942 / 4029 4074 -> 0.06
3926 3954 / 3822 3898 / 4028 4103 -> -0.15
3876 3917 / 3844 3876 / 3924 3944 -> -0.01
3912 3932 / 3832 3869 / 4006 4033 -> -0.09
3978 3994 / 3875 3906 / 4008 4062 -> -0.17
